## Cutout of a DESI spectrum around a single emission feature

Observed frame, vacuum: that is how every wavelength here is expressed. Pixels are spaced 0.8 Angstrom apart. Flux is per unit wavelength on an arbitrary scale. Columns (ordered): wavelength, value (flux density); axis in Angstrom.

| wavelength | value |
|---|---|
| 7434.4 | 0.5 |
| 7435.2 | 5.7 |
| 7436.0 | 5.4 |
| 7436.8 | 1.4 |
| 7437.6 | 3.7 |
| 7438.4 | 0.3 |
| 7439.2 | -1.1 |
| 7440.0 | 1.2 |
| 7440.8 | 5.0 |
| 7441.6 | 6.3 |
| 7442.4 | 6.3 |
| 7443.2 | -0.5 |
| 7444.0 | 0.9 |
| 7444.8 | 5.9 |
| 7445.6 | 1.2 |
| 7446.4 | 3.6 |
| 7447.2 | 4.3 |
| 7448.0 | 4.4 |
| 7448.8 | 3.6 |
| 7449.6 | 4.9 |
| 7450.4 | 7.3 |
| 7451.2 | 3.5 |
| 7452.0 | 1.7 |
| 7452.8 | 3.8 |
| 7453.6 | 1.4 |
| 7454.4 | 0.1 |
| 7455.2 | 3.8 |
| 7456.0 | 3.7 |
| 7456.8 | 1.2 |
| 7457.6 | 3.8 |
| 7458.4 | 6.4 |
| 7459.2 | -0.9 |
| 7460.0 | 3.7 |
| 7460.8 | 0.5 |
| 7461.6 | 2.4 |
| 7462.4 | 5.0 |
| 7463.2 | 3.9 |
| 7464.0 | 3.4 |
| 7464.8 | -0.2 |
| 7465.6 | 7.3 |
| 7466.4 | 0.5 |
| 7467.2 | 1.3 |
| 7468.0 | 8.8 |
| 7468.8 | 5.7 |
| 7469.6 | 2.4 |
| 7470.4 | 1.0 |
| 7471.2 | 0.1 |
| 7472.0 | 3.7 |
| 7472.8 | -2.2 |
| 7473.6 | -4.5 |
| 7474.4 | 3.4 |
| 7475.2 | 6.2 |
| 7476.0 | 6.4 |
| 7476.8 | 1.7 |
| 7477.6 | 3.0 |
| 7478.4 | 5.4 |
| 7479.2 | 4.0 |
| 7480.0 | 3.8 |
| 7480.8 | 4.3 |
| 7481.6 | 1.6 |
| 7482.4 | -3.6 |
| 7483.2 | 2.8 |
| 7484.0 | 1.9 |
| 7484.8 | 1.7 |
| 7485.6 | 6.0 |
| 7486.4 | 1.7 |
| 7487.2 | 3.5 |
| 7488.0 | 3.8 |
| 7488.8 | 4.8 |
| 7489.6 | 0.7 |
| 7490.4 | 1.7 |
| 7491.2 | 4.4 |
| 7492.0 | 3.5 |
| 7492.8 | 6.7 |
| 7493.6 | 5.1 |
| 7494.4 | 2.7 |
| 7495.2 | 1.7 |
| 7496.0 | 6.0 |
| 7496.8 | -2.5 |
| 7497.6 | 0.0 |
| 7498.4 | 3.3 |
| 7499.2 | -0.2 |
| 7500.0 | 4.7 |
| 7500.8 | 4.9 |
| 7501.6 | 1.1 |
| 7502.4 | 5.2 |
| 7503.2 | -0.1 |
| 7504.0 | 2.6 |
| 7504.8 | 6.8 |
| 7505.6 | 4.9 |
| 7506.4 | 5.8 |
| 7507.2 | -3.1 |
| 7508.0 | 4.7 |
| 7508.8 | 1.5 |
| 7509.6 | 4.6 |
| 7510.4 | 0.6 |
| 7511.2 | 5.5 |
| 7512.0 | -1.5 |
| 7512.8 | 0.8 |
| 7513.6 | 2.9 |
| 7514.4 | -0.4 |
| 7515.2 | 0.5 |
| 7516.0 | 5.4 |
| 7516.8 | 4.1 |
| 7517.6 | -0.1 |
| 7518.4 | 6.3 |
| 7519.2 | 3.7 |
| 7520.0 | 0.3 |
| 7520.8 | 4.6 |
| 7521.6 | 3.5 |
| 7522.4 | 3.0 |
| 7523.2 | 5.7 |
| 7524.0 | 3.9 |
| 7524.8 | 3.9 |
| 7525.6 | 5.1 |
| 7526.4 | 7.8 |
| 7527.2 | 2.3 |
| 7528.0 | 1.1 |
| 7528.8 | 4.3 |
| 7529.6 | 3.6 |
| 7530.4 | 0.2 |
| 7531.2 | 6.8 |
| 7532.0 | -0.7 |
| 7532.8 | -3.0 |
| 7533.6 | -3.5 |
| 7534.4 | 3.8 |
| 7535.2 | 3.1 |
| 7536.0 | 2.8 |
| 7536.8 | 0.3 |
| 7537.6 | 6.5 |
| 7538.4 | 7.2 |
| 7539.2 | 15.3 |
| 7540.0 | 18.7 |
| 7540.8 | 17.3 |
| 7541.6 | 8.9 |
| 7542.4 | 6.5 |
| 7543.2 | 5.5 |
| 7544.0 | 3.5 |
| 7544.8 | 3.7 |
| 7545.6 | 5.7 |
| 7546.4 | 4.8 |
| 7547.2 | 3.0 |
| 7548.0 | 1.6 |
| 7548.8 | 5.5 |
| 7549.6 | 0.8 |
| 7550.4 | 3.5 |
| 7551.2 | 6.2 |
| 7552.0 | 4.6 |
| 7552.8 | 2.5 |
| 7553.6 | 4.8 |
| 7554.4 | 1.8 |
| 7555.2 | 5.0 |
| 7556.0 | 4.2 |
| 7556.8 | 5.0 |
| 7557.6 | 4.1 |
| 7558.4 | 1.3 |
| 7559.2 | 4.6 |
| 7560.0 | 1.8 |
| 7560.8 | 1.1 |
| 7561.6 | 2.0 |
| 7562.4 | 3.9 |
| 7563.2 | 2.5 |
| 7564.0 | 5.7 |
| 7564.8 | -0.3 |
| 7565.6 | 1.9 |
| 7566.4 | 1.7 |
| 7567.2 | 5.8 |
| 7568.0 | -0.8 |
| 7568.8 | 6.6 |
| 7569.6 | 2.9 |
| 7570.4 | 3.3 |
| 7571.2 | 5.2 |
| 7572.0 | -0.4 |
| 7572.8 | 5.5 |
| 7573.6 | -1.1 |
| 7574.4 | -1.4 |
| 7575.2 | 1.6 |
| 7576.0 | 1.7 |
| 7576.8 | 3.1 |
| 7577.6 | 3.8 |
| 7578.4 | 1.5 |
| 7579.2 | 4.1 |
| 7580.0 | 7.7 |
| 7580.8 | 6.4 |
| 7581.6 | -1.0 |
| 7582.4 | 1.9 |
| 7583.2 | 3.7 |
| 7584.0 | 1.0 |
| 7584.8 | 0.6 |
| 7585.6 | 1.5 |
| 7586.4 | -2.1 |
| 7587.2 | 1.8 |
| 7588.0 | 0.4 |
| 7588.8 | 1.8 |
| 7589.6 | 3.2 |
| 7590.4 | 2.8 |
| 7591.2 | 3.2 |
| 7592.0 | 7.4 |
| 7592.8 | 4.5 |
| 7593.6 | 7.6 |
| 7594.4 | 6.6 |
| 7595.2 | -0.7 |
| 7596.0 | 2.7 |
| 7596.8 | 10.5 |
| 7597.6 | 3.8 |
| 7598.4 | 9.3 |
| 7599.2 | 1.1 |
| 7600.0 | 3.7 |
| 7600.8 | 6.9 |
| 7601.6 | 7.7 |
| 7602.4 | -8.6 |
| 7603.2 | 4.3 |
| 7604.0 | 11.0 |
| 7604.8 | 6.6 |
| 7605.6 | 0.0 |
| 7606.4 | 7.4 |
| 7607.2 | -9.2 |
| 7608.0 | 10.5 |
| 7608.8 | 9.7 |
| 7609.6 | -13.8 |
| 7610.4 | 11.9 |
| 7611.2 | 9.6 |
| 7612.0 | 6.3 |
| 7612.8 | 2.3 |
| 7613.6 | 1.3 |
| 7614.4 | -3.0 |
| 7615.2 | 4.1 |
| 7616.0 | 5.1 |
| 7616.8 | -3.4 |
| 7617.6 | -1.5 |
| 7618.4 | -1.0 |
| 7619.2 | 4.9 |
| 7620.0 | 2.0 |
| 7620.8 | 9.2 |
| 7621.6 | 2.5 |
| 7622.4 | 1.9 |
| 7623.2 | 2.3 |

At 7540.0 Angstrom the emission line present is H-beta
